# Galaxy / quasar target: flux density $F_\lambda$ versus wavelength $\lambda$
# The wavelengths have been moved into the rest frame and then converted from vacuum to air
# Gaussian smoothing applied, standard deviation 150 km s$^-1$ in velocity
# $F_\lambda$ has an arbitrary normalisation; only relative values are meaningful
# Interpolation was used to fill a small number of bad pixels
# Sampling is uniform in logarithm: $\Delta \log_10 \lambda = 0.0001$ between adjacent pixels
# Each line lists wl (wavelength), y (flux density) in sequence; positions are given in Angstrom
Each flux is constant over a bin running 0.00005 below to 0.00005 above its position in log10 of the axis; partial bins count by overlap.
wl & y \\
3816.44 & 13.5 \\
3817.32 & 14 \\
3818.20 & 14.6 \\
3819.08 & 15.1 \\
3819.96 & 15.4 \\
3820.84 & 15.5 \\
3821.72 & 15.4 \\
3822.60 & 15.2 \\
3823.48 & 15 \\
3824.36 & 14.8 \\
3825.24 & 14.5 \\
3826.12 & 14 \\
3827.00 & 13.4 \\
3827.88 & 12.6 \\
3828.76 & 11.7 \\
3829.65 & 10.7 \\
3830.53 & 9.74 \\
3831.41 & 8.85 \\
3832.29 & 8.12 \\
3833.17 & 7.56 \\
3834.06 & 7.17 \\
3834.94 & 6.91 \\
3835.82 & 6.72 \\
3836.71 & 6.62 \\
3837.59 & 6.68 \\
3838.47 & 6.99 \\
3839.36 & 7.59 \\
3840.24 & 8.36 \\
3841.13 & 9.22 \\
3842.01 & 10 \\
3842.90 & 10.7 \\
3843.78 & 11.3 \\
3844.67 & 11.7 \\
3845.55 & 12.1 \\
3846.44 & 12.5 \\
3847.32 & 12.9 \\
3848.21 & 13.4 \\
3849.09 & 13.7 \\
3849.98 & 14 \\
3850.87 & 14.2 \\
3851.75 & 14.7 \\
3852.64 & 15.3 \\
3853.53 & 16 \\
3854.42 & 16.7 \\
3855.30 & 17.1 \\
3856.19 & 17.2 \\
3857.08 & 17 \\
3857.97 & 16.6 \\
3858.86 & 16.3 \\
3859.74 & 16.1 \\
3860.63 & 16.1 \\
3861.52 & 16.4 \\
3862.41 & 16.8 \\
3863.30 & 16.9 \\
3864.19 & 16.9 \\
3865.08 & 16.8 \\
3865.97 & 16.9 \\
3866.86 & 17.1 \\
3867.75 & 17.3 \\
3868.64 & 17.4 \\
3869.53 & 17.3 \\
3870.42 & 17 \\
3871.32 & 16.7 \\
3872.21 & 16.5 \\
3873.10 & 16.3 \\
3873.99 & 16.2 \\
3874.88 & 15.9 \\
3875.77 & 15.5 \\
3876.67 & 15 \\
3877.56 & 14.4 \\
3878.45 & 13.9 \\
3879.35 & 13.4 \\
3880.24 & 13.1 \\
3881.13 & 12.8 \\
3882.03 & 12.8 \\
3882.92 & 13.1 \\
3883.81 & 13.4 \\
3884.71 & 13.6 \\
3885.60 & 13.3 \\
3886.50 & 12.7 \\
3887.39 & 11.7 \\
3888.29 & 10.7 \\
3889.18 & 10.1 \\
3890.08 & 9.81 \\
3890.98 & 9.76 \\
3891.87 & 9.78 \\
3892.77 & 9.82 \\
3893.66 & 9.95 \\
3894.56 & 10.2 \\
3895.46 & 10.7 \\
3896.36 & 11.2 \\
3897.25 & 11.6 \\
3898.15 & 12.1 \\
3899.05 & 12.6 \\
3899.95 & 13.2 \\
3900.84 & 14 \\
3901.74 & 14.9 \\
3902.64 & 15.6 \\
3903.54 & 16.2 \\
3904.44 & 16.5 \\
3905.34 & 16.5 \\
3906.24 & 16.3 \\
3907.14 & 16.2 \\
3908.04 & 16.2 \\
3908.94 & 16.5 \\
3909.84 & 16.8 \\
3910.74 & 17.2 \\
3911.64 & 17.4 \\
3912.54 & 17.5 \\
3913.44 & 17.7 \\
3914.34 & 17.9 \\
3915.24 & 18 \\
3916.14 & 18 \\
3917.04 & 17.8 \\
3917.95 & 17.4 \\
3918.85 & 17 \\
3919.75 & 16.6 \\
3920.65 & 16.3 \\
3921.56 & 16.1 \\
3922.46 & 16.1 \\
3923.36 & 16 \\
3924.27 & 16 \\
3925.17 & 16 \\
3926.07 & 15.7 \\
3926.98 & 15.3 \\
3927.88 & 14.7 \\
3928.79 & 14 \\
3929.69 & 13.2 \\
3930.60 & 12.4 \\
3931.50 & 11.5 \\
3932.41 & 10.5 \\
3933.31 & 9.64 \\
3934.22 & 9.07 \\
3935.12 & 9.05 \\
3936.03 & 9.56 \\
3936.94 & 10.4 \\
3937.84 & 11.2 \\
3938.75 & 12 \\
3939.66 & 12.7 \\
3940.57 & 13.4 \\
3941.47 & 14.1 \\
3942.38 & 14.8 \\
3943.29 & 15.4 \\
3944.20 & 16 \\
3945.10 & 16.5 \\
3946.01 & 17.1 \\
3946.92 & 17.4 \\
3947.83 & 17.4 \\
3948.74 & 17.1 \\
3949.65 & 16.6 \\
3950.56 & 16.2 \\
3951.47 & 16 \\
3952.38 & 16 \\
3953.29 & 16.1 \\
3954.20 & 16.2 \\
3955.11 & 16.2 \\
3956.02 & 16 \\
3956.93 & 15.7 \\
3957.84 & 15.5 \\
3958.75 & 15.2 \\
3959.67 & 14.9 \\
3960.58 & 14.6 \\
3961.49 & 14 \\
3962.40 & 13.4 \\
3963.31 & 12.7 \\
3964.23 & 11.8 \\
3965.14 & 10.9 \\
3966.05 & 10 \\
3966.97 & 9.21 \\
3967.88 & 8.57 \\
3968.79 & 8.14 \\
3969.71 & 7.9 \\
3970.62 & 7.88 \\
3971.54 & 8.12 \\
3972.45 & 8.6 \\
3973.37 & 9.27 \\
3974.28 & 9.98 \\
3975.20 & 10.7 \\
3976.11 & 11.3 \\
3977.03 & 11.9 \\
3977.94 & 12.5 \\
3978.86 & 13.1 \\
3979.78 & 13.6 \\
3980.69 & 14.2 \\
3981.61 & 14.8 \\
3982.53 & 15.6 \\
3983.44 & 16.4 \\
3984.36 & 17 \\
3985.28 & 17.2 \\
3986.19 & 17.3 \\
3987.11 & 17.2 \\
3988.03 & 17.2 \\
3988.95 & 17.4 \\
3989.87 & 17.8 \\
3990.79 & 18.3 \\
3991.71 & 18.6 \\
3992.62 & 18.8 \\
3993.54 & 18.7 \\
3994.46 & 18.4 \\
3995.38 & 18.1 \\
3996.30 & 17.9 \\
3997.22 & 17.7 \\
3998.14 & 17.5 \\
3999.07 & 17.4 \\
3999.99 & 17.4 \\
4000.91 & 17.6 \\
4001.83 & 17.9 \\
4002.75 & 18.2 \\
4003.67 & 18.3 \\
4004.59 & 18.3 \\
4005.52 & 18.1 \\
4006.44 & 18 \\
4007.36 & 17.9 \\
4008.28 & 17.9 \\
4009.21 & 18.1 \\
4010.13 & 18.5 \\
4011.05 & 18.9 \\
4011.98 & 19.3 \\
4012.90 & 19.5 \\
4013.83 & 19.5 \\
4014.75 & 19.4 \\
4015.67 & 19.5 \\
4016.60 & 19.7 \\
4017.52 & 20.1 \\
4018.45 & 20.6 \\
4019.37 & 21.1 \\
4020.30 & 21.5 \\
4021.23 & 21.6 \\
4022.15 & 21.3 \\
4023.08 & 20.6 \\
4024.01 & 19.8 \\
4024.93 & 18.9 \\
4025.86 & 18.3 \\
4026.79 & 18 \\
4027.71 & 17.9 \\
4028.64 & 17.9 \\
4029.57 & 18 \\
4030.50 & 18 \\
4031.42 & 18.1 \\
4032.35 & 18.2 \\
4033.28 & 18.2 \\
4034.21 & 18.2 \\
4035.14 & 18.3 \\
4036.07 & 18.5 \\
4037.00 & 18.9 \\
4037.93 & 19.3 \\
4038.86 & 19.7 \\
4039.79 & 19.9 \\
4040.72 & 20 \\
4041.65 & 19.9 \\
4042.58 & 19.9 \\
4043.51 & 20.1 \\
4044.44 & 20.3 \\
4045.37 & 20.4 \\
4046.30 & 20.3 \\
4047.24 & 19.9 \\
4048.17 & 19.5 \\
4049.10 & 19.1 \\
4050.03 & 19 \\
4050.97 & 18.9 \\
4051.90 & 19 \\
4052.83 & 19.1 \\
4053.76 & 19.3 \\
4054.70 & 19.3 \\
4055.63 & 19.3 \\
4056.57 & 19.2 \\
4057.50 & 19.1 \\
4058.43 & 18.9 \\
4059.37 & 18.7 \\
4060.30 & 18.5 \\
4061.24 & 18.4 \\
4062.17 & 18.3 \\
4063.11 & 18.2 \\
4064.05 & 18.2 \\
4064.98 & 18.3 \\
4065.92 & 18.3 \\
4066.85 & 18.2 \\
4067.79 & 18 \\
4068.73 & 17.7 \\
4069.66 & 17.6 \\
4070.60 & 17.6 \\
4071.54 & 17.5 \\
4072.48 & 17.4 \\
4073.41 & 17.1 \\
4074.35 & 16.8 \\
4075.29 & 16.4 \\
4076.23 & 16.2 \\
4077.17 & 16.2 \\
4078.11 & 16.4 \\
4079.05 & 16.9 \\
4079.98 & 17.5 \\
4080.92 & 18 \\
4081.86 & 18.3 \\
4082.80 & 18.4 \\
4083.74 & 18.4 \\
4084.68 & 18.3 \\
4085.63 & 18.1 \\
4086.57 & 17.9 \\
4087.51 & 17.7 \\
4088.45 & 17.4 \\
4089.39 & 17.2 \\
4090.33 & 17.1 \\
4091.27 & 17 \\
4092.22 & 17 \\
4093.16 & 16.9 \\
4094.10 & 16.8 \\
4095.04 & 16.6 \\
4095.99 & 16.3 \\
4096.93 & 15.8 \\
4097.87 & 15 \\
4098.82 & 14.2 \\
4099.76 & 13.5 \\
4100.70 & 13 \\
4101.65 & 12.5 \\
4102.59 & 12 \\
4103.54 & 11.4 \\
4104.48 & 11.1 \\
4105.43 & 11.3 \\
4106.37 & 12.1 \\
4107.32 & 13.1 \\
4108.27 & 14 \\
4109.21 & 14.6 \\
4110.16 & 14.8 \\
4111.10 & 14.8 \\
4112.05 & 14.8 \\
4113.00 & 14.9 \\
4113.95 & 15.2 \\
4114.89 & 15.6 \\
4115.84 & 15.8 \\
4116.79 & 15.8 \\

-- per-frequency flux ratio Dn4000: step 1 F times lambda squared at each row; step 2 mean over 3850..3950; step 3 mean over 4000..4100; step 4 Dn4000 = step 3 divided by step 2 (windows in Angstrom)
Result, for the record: 1.3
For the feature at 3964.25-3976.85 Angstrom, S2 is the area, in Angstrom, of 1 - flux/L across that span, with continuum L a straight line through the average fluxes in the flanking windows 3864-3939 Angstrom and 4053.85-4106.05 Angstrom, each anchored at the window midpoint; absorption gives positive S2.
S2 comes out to 4.8 Angstrom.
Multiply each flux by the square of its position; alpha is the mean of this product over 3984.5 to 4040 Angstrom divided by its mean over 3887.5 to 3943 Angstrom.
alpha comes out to 1.41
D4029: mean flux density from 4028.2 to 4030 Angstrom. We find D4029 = 17.9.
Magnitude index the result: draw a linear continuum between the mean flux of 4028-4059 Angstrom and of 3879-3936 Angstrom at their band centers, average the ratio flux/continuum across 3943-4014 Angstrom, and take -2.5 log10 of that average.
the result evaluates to 0.09 mag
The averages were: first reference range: 14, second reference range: 19.1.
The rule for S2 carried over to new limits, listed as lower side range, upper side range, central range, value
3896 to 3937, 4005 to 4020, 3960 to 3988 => 8.20 Angstrom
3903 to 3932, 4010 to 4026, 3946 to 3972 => 5.94 Angstrom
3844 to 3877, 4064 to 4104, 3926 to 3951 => 3.74 Angstrom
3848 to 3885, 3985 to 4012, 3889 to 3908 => 3.94 Angstrom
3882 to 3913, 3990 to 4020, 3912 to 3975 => 6.50 Angstrom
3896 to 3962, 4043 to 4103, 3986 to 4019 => -4.10 Angstrom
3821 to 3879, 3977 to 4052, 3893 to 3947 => 3.83 Angstrom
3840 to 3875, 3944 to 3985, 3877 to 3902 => 4.32 Angstrom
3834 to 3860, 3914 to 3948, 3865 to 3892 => -2.40 Angstrom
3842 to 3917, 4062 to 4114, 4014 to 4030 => -4.10 Angstrom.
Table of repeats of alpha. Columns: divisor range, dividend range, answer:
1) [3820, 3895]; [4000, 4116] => 1.48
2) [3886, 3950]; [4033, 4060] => 1.45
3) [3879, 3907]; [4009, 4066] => 1.63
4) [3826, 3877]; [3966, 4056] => 1.40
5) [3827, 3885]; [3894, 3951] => 1.14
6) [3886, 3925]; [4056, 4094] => 1.33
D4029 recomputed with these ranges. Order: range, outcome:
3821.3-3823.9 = 15.2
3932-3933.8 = 10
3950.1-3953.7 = 16.1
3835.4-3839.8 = 6.92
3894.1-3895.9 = 10.4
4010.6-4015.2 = 19.3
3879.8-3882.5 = 12.9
